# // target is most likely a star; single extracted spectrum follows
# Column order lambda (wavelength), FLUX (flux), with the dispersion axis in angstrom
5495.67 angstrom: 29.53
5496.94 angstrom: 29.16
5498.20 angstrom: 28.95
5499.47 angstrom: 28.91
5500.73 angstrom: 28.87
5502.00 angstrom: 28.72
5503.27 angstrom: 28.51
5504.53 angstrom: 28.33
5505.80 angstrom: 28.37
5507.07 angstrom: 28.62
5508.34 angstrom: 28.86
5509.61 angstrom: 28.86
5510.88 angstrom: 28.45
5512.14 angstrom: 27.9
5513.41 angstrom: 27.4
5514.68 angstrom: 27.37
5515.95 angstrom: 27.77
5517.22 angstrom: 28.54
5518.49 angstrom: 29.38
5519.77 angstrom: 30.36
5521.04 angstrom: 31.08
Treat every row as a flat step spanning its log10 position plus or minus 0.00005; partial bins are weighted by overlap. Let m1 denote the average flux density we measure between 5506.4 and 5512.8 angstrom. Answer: 28.5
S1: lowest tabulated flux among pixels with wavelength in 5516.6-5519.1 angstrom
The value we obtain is 28.54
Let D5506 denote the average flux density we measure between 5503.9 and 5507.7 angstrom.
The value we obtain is 28.4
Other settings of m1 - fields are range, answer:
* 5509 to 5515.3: 28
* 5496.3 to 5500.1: 29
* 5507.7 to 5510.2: 28.8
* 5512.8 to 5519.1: 28.1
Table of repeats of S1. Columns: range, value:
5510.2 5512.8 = 27.9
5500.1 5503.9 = 28.51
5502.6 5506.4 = 28.33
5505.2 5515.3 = 27.37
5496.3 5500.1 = 28.91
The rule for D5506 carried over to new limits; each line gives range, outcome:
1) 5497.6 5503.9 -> 28.8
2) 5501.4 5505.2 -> 28.5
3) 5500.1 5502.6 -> 28.8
